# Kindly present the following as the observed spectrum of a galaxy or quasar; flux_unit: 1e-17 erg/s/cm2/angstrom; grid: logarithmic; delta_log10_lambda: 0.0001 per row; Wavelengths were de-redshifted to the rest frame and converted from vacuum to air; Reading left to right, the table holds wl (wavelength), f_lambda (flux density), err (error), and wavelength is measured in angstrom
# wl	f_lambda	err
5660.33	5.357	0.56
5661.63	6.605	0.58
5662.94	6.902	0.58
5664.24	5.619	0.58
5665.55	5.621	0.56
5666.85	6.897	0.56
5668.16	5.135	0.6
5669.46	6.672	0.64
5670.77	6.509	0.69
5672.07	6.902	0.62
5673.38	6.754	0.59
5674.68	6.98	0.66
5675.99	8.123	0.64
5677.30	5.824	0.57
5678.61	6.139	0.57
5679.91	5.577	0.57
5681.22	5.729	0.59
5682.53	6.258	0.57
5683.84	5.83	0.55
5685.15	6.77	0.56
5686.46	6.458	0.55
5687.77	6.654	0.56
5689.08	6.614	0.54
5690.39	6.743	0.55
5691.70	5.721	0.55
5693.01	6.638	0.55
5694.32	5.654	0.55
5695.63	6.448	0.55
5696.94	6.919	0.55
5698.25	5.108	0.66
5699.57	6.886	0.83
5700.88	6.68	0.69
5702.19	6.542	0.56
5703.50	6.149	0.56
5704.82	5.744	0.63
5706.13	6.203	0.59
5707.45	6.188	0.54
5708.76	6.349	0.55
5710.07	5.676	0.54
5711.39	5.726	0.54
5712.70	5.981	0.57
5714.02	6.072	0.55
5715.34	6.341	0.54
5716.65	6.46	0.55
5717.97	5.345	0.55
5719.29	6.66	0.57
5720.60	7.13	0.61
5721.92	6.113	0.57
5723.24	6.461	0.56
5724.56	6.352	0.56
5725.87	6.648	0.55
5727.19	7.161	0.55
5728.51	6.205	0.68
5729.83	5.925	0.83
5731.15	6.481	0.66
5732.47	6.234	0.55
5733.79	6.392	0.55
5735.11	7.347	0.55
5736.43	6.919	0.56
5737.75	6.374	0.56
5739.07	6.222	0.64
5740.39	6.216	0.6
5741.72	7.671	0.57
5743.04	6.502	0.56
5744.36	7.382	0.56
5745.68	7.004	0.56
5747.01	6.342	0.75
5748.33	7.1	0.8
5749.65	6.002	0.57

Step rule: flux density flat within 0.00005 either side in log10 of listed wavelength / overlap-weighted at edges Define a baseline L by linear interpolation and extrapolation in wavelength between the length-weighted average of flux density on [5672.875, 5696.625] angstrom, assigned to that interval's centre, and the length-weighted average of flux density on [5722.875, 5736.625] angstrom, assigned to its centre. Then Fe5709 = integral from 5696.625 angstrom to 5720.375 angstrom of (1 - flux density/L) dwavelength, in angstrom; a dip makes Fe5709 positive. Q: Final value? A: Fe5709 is 1.1 angstrom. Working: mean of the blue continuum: 6.39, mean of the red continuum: 6.55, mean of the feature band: 6.18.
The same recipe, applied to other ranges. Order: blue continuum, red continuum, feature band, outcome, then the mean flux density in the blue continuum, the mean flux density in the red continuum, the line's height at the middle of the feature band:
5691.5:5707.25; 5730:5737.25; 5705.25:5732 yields 0.76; 6.24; 6.62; 6.45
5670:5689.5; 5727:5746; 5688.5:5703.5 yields 0.40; 6.47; 6.65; 6.52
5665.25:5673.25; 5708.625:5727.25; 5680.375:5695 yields 0.12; 6.35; 6.27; 6.32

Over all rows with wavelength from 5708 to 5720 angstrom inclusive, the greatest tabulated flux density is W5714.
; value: 6.66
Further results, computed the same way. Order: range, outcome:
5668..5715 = 8.123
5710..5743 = 7.671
